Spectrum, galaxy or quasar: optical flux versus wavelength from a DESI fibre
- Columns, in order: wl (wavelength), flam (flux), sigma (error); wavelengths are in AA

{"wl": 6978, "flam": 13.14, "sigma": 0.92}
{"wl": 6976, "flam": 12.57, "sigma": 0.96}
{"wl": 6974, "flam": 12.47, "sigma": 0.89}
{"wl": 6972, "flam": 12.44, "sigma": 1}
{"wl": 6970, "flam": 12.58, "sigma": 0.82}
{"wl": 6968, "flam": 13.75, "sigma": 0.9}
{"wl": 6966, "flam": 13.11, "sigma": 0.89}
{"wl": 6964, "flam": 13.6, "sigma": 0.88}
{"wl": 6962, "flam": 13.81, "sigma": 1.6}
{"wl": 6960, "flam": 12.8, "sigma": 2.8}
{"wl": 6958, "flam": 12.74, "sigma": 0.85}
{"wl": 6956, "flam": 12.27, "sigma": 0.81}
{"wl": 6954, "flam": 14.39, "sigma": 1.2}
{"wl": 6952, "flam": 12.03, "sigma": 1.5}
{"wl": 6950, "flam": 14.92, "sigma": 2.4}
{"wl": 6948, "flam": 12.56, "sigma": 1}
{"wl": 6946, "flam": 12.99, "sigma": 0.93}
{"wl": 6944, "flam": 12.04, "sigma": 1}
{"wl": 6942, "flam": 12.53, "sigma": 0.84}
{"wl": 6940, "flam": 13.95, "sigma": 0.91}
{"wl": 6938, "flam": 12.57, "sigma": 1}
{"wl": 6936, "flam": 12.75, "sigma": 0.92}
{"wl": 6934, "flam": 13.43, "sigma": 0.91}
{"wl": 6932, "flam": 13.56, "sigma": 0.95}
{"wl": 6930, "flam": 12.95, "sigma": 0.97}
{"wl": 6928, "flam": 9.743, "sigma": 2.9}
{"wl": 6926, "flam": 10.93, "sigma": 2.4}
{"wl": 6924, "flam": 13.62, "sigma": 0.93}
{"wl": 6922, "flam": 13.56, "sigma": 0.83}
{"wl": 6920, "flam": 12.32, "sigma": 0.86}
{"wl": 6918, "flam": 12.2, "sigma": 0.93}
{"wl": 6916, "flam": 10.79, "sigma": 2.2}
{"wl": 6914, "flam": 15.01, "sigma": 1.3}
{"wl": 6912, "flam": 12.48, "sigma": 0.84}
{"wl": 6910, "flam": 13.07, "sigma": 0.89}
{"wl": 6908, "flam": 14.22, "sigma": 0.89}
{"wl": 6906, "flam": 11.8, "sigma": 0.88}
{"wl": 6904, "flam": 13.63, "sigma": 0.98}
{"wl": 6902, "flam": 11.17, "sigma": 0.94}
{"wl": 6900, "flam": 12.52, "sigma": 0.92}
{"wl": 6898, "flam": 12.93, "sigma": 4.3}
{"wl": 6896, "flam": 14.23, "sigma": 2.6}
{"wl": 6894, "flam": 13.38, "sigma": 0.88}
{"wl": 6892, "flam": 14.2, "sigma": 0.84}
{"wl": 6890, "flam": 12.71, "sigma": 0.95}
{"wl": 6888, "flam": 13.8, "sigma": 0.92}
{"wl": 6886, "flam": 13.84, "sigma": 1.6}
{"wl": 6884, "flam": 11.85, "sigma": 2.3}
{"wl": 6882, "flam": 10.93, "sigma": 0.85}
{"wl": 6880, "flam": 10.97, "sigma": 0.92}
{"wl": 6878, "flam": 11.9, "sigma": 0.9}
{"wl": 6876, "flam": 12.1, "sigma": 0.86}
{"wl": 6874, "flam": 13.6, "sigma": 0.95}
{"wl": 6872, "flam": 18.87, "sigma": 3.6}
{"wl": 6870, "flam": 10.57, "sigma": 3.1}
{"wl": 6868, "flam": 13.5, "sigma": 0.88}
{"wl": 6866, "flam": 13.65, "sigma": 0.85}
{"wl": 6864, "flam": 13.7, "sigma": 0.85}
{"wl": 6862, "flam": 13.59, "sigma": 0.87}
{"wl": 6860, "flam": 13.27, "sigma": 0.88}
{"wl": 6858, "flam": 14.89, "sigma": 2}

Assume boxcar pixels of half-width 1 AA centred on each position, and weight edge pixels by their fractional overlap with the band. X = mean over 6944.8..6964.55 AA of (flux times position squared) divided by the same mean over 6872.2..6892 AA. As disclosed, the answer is 1.1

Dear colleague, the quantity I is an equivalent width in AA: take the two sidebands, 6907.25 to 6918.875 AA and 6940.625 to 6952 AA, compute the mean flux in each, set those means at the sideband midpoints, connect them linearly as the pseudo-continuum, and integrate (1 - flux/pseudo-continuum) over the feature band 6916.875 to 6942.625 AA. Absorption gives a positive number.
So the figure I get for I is 0.7 AA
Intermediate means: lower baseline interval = 12.9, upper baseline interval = 13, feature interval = 12.6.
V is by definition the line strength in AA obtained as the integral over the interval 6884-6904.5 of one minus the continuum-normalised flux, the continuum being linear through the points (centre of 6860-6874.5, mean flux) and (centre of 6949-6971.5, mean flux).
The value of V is 0.8 AA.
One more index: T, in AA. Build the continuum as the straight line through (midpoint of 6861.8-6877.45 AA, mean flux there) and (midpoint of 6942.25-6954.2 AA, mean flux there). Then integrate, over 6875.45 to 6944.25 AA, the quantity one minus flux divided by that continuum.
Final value 3.3 AA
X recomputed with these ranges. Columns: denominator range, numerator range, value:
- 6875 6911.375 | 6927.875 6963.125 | 1.03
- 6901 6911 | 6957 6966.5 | 1.05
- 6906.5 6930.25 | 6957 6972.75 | 1.06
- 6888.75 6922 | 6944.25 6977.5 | 1.02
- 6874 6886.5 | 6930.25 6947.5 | 1.10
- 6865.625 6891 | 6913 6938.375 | 0.99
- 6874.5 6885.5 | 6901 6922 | 1.09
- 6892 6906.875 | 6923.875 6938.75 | 0.97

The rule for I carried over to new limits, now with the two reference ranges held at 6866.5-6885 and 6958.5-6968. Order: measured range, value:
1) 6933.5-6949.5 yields 0.4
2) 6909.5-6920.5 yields 0.3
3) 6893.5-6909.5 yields -0.1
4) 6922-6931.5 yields 0.7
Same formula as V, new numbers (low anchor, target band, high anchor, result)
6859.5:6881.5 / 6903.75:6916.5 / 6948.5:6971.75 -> 0.2 AA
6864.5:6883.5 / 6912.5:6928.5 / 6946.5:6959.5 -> 0.8 AA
